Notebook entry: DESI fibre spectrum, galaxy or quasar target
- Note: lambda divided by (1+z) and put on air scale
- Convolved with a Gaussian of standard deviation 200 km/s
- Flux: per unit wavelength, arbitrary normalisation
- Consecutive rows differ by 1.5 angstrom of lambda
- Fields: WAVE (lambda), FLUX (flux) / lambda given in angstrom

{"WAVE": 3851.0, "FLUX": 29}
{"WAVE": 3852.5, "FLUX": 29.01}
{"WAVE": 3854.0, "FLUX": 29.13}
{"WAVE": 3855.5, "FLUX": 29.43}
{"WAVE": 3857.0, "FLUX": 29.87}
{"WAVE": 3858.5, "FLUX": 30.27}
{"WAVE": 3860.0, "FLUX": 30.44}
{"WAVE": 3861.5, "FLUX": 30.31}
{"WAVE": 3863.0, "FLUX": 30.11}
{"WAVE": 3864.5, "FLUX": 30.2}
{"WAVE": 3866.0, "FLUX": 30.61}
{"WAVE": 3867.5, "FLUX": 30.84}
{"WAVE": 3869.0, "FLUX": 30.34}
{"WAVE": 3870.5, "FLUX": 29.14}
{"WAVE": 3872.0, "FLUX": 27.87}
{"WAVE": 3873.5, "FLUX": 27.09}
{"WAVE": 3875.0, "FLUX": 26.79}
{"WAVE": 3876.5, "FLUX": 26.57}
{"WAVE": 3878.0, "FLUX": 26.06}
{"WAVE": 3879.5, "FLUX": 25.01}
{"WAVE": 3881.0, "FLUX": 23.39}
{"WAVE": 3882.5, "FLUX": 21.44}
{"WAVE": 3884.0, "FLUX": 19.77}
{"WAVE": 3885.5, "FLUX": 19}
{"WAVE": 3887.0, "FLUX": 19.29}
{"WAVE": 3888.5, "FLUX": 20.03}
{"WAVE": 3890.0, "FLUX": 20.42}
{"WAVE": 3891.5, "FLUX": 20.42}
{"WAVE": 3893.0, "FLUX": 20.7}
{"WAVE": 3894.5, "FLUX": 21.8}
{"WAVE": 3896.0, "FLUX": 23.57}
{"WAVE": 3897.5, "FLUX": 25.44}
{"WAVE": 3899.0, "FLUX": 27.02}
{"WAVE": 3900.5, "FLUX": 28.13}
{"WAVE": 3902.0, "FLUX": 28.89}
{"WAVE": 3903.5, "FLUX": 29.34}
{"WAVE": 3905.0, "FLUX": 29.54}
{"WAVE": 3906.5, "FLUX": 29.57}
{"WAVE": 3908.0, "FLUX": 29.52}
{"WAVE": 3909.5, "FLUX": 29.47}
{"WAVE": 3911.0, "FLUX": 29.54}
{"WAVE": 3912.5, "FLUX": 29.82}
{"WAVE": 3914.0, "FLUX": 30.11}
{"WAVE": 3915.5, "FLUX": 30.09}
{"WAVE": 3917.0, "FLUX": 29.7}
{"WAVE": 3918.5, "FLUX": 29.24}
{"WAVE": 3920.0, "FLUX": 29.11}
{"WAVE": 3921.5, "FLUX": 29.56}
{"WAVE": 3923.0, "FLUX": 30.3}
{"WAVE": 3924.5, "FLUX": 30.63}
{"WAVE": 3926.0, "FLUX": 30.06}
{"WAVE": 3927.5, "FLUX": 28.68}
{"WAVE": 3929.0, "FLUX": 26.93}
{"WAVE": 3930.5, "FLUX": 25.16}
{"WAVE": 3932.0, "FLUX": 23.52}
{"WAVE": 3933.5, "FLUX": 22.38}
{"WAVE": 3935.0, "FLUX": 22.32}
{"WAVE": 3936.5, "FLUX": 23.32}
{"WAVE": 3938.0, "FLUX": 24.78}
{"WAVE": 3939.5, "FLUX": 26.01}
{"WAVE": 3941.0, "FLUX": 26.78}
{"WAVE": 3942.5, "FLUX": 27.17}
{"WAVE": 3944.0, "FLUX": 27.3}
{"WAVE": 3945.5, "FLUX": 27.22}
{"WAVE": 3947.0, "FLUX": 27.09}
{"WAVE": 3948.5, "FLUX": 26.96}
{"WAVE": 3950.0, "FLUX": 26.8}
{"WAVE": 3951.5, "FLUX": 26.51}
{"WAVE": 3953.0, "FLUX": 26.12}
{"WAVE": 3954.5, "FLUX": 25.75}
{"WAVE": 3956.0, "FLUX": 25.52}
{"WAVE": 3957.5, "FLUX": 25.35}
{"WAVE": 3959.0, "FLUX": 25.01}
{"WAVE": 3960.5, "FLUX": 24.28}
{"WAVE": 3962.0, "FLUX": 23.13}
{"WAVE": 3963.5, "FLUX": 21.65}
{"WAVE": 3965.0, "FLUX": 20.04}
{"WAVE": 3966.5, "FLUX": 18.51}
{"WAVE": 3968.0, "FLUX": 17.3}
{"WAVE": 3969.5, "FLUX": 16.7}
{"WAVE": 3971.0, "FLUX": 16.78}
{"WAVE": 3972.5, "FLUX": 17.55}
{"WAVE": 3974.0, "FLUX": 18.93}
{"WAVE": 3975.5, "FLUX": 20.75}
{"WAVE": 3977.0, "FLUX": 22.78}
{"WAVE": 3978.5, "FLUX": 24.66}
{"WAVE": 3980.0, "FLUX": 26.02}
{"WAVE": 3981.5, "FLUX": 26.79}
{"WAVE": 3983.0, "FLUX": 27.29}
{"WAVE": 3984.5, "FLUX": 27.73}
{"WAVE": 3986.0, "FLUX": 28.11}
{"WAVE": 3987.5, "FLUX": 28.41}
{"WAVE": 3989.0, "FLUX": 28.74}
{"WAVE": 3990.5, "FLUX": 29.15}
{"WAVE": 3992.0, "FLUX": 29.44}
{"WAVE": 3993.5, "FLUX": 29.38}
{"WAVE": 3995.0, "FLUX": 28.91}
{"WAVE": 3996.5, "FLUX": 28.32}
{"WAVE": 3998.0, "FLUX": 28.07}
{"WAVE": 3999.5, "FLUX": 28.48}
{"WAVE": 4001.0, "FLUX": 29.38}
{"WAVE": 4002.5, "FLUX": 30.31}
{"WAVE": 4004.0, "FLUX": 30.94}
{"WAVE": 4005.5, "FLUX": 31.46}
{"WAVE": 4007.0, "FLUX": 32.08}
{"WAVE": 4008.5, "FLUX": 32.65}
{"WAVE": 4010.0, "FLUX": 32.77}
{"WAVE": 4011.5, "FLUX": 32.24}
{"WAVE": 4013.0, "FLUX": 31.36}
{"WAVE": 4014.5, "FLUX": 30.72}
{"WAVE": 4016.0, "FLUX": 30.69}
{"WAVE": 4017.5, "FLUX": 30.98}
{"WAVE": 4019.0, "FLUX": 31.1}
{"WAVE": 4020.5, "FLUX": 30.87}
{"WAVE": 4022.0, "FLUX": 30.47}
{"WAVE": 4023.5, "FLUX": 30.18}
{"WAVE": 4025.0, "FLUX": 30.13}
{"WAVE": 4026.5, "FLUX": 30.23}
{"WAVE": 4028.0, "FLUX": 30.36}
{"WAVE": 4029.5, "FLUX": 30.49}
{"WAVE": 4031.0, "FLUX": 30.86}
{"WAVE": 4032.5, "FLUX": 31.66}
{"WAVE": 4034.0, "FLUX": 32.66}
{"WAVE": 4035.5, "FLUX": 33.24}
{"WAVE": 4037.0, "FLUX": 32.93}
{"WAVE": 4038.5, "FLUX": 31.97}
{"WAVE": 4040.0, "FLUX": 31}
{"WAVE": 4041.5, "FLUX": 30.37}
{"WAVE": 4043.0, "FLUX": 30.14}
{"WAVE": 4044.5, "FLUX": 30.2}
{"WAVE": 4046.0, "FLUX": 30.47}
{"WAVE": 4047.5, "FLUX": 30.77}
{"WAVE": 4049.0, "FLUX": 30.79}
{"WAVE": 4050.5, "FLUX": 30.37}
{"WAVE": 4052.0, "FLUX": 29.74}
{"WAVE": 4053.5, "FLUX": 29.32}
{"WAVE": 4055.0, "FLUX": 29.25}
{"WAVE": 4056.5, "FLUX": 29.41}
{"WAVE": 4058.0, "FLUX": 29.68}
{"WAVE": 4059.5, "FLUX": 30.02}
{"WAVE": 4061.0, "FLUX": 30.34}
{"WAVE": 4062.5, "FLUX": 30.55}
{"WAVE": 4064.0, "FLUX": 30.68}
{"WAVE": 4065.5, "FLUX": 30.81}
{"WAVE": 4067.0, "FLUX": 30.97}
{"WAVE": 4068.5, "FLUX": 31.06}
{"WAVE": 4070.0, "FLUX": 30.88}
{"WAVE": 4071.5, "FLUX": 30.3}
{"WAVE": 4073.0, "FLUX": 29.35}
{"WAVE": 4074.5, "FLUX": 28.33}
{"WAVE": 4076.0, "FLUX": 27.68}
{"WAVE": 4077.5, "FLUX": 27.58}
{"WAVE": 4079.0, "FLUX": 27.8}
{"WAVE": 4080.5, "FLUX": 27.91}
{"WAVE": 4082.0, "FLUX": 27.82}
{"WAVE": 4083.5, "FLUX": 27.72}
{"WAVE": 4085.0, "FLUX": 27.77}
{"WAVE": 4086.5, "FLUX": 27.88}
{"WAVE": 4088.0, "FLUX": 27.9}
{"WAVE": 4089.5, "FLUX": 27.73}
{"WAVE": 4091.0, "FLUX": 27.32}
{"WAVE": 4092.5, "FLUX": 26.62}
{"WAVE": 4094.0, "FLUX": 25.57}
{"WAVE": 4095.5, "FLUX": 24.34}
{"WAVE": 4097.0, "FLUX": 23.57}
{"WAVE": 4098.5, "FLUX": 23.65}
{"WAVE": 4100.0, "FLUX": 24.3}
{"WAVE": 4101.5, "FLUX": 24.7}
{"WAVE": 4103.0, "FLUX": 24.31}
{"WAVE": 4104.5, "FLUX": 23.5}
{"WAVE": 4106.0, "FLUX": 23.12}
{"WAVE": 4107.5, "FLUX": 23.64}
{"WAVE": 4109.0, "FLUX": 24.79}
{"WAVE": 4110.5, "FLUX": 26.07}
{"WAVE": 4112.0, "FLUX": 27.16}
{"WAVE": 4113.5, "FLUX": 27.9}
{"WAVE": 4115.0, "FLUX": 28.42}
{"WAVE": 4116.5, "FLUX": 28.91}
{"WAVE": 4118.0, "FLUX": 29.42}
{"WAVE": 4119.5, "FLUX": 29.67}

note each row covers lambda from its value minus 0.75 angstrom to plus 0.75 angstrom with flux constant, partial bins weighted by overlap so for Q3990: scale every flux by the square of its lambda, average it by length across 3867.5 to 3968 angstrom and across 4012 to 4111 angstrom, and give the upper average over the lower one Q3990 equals 1.20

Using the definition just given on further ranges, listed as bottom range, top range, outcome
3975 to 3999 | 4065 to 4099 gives 1.07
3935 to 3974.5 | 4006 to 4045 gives 1.37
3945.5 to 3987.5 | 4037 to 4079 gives 1.33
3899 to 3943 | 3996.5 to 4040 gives 1.17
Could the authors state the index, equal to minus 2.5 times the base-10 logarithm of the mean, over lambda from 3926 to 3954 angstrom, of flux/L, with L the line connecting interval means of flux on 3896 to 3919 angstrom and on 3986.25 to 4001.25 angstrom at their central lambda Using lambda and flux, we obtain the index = 0.11 mag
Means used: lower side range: 28.8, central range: 25.9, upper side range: 28.8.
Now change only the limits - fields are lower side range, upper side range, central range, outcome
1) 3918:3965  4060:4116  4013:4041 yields -0.16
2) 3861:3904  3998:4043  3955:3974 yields 0.34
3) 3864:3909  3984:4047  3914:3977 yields 0.11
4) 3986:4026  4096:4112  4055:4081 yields -0.12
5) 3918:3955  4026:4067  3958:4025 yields 0.08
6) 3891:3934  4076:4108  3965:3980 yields 0.34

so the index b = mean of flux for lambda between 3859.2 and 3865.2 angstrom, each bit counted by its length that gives 30.3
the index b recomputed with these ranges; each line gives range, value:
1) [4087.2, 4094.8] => 27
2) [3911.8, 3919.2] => 29.8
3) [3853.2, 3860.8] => 29.8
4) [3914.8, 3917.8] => 29.9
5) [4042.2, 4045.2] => 30.2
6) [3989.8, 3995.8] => 29.2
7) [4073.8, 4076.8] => 28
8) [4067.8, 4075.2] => 30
